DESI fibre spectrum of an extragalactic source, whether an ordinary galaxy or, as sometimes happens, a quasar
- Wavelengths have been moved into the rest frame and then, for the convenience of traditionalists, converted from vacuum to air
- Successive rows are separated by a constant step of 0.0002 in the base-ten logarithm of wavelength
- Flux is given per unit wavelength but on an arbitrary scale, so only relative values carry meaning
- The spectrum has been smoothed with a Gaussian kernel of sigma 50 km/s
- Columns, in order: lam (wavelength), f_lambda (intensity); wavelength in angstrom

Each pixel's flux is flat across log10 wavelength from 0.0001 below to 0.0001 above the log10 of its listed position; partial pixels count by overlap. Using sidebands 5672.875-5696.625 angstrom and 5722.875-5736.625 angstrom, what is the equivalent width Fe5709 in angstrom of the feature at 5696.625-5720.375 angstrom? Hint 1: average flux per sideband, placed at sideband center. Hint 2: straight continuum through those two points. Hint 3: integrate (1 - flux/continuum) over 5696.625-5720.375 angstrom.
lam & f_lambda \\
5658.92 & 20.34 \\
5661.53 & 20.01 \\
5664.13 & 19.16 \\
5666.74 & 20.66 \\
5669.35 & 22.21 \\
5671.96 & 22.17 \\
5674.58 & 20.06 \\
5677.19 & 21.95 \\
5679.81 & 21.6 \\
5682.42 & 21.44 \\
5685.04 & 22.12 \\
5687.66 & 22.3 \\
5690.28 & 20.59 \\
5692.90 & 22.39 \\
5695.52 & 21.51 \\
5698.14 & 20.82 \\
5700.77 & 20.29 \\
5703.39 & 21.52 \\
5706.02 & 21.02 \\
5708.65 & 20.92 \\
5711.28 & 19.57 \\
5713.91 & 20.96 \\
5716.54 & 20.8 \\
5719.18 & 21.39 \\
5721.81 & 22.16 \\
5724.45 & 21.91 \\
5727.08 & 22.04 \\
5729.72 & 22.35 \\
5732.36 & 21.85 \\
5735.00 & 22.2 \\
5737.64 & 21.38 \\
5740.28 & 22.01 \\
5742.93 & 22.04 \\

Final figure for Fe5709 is 1.10 angstrom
